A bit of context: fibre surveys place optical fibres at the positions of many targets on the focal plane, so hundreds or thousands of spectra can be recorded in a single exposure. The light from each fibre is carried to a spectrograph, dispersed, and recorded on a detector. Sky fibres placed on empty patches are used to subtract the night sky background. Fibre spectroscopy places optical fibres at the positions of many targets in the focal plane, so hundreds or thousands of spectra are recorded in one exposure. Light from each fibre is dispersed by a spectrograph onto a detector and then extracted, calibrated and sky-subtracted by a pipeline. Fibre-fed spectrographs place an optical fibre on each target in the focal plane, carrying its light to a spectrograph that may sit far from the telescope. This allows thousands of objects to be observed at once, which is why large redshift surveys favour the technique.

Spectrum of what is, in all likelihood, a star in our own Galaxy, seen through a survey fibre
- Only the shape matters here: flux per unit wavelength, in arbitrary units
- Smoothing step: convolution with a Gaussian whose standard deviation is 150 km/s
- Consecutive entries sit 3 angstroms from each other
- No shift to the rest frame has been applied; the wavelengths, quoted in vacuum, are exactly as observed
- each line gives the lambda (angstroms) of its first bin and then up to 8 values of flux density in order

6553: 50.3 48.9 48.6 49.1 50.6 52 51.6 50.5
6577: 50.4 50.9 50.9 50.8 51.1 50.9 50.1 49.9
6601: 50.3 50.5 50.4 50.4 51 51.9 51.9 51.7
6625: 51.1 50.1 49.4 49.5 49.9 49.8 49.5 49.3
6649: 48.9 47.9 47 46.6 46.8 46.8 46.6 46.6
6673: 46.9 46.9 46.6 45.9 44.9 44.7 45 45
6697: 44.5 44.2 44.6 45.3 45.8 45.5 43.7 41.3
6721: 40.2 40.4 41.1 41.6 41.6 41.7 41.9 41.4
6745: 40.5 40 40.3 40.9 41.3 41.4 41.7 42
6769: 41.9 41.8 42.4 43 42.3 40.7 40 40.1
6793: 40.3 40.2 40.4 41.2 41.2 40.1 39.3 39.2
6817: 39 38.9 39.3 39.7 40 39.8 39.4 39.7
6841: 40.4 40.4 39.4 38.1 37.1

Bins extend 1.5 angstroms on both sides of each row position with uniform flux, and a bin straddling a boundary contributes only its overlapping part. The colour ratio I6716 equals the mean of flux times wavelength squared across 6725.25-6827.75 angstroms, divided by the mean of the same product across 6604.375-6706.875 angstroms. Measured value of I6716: 0.88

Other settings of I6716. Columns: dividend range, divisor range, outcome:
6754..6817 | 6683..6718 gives 0.94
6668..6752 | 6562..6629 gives 0.89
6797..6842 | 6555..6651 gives 0.84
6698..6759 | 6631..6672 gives 0.90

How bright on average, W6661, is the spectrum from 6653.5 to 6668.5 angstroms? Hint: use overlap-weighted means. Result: 46.8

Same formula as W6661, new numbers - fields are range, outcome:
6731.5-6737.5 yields 41.7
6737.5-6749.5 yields 40.9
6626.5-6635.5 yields 49.7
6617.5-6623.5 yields 51.8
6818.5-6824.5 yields 39.1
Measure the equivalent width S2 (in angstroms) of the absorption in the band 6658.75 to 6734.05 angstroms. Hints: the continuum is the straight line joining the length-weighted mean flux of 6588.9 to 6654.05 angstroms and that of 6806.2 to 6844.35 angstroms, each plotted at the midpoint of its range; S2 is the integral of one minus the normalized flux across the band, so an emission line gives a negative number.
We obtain 2.9 angstroms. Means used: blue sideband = 50.2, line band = 44.5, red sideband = 39.6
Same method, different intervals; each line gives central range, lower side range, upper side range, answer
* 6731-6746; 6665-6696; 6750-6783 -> 0.6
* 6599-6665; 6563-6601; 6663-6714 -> -1.7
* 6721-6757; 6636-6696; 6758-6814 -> 2.0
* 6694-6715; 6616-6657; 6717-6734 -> -0.9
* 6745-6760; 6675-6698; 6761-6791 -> 0.7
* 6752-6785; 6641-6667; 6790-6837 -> 0.3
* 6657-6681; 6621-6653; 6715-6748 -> 0.1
